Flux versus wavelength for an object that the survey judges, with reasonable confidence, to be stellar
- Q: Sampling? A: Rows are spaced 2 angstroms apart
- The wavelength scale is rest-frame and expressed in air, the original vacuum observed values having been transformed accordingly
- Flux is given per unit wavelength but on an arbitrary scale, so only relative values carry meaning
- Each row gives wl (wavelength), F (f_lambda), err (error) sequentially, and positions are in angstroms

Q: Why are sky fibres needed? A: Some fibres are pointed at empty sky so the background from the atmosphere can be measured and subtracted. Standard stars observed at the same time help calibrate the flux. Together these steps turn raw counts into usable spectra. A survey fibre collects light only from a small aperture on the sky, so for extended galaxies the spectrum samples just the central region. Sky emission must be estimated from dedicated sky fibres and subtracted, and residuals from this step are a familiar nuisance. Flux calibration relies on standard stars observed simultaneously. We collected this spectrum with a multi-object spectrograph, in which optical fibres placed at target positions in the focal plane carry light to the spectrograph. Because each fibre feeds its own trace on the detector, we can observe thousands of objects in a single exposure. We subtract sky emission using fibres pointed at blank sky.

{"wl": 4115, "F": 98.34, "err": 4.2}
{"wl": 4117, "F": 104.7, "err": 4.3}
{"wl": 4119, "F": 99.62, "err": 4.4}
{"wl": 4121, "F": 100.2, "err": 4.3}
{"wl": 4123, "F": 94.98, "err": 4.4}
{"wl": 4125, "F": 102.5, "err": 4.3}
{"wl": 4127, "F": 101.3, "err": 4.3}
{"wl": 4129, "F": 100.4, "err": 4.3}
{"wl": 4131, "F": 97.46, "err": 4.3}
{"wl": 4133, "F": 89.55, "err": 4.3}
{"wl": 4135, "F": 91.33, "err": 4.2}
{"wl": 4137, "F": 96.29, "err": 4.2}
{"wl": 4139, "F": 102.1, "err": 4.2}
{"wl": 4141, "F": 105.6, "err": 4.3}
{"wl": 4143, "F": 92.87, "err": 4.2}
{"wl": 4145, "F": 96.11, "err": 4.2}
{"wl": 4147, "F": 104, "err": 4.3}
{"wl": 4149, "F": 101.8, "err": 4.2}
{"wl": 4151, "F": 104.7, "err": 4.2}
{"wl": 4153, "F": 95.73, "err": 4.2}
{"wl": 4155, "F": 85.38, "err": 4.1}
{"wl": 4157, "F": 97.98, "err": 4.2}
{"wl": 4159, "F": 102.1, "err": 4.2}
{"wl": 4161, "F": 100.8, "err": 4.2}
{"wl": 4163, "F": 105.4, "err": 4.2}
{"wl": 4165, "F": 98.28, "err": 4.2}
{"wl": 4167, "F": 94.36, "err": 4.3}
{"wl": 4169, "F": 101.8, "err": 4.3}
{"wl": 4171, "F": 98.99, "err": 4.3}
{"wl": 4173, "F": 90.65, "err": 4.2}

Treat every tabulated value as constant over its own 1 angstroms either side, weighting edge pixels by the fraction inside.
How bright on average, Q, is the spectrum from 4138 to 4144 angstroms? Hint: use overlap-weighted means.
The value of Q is 100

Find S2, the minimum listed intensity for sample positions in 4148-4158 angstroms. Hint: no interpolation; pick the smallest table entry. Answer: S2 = 85.38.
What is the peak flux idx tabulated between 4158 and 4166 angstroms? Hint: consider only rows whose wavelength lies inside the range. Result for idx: 105.4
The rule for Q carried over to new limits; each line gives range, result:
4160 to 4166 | 101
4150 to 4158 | 95.9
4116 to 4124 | 99.9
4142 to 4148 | 97.7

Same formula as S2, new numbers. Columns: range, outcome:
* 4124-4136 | 89.55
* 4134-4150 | 91.33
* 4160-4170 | 94.36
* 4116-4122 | 99.62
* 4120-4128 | 94.98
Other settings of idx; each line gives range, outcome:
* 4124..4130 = 102.5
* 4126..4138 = 101.3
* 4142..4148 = 104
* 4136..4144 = 105.6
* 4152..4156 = 95.73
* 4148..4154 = 104.7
